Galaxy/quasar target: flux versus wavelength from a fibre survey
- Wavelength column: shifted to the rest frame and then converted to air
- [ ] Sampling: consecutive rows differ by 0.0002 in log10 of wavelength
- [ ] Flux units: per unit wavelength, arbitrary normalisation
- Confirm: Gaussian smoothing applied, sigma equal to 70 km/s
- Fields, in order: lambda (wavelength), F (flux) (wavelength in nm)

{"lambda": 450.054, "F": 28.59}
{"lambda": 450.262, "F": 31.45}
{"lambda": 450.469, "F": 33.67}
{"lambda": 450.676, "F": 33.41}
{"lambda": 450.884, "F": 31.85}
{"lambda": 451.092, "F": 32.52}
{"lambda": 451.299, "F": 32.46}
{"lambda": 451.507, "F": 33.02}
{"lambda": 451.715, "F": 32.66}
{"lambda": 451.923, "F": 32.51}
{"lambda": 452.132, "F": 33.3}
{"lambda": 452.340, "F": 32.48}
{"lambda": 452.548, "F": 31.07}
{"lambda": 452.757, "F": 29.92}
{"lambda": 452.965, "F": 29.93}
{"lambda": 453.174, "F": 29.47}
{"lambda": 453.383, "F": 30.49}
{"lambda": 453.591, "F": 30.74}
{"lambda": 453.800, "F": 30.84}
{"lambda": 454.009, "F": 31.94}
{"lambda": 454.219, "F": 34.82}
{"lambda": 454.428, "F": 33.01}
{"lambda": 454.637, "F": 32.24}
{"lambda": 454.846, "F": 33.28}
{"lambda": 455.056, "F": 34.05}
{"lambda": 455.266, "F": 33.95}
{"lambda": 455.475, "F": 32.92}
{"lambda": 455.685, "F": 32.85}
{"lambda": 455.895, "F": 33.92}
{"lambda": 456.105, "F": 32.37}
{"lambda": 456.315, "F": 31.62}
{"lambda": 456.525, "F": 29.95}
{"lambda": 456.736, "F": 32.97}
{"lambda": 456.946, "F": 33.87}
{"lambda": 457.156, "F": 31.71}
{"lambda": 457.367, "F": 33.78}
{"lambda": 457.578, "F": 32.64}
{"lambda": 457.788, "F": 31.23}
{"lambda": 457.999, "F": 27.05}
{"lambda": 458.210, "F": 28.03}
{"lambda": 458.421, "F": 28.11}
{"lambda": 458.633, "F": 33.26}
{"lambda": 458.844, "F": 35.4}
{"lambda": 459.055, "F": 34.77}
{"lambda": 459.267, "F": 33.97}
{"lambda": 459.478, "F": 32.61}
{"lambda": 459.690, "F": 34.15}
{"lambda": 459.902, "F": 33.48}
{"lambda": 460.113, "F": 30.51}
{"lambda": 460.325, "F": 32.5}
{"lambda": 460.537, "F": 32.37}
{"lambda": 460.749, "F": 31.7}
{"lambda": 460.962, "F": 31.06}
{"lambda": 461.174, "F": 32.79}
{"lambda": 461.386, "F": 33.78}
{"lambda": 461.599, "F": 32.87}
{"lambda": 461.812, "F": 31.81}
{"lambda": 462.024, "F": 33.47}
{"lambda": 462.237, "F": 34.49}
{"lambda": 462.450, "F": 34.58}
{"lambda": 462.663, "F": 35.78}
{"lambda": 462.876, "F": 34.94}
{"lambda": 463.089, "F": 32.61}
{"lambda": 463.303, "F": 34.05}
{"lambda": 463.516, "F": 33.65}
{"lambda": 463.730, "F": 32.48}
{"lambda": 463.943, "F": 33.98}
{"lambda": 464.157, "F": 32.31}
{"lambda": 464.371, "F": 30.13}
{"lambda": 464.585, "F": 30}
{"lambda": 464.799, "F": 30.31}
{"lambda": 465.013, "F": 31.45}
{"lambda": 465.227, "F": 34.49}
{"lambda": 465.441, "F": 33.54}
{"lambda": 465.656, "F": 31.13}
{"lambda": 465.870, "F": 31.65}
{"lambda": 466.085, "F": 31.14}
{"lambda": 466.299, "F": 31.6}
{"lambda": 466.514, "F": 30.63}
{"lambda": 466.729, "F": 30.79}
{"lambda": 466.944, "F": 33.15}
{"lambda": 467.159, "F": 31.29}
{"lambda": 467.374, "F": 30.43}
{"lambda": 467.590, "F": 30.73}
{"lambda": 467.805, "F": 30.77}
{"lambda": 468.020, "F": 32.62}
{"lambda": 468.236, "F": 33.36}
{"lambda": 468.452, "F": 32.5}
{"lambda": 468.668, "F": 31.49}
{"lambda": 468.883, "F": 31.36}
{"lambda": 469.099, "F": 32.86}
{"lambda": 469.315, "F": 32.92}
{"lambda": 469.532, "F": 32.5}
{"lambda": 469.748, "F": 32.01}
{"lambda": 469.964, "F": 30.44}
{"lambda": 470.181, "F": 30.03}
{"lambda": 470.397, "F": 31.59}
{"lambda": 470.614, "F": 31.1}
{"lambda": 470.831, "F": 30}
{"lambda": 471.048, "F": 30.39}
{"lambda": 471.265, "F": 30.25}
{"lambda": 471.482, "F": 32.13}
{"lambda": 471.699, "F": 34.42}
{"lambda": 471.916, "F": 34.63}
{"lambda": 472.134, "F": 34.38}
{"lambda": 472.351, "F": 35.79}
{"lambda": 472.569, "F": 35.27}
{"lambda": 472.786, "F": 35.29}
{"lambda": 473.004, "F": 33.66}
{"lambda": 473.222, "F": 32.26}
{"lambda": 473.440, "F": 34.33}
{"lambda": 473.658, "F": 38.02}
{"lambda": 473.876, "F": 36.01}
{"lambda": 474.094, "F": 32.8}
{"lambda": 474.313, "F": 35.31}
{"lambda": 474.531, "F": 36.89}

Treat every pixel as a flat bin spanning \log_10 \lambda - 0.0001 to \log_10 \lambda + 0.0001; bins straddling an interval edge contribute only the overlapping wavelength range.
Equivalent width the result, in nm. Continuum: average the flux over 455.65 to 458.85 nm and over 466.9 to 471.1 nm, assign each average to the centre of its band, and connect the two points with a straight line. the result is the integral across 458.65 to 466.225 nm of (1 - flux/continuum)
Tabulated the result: -0.30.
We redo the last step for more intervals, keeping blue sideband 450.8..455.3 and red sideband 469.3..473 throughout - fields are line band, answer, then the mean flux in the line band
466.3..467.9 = 0.06 nm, 31.1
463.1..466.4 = 0.03 nm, 32.1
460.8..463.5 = -0.10 nm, 33.5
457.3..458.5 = 0.08 nm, 30.1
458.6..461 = -0.06 nm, 33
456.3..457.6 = -0.01 nm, 32.4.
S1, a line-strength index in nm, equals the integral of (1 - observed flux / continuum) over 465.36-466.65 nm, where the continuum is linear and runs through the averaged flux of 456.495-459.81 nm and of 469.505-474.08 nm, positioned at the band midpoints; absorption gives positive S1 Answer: 0.04 nm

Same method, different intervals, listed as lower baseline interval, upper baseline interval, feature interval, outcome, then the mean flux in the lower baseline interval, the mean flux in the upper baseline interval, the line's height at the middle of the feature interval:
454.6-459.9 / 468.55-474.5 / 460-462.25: 0.01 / 32.4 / 33.1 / 32.6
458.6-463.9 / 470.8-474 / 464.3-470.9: 0.41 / 33.3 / 33.9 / 33.6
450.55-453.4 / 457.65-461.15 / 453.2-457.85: -0.09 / 31.8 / 31.9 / 31.9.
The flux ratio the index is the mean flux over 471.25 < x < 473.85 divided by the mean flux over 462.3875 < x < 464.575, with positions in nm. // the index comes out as 1.03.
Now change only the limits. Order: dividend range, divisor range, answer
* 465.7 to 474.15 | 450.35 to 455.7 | 1.01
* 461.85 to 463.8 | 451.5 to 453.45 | 1.08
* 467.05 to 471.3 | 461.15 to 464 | 0.93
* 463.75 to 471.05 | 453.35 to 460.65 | 0.98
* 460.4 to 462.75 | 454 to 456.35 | 1.00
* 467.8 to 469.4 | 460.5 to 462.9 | 0.97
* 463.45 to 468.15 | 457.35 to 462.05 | 0.99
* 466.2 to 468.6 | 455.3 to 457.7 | 0.97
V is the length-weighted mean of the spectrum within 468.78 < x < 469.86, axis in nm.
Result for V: 32.3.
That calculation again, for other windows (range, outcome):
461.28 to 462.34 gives 33.3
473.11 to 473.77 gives 34.9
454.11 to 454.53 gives 33.9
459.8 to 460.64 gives 32.2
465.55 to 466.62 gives 31.2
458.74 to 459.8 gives 34.2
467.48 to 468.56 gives 32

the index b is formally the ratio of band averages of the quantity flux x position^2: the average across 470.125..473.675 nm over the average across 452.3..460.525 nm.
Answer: 1.10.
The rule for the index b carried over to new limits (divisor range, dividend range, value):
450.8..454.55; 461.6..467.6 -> 1.07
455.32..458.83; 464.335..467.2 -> 1.03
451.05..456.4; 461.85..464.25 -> 1.09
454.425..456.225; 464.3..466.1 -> 0.99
